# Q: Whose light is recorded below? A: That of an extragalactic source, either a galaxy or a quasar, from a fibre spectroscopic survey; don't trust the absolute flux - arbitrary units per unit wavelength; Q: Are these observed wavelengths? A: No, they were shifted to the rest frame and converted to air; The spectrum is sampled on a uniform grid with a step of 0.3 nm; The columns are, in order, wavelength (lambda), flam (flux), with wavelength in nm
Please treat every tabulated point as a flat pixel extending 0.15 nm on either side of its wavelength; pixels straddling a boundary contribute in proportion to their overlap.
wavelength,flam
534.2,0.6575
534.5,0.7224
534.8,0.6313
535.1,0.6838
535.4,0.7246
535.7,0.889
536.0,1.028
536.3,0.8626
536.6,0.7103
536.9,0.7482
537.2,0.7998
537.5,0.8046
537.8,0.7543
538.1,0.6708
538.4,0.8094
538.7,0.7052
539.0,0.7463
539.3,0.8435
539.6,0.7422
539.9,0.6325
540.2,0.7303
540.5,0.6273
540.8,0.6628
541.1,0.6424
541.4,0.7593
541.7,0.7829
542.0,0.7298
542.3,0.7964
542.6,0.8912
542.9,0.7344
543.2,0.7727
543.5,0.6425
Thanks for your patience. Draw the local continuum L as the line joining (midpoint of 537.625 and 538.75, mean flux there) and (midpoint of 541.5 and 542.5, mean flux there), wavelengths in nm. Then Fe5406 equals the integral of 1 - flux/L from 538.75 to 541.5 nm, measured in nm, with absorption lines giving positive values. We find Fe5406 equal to 0.18 nm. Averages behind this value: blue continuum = 0.739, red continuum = 0.775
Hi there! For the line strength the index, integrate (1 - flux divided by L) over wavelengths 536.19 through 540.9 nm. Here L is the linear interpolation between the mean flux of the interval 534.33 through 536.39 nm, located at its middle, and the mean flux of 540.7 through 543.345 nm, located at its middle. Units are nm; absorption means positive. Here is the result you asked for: 0.19 nm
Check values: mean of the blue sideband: 0.788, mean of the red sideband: 0.754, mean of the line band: 0.74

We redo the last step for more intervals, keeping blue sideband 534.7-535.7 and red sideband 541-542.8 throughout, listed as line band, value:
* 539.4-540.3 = 0.05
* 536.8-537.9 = -0.07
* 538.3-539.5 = -0.05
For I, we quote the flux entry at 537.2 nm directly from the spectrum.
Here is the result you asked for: 0.7998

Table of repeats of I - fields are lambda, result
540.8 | 0.6628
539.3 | 0.8435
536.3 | 0.8626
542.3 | 0.7964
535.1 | 0.6838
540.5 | 0.6273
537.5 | 0.8046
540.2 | 0.7303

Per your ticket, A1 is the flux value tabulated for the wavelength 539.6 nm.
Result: 0.7422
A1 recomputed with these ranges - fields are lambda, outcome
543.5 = 0.6425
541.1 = 0.6424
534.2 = 0.6575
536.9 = 0.7482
